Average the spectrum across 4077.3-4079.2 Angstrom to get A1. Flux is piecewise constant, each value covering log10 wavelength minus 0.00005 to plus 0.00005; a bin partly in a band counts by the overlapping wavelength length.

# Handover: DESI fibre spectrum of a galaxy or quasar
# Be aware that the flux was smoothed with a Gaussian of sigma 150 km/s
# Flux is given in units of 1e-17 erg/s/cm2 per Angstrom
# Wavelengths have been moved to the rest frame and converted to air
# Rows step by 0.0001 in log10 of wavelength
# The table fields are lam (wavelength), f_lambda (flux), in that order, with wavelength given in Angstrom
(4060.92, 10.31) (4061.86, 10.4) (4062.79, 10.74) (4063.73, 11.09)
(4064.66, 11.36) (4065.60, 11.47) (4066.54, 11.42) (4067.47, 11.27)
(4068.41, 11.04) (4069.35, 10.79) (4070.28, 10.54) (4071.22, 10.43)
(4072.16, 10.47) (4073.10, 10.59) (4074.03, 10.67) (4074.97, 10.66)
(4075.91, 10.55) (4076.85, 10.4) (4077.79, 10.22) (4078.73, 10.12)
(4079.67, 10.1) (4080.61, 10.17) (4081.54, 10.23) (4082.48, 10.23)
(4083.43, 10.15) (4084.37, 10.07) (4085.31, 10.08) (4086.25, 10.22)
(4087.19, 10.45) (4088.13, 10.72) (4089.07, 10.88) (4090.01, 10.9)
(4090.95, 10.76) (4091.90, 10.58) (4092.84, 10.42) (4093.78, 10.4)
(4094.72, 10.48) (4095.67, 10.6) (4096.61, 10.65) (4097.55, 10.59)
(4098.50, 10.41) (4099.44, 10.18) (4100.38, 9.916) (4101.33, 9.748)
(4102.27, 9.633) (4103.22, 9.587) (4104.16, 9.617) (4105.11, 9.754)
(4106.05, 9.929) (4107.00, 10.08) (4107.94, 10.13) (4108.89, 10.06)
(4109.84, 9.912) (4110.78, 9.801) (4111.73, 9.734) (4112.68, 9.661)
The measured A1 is 10.2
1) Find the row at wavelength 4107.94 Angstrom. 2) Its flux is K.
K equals 10.13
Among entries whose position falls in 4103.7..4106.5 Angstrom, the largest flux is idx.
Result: 9.929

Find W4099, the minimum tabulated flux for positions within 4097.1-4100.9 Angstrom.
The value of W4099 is 9.916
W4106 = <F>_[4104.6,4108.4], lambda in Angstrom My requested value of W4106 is 9.97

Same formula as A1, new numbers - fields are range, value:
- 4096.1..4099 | 10.6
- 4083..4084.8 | 10.1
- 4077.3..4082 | 10.2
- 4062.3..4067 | 11.2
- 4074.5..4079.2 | 10.4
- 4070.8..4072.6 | 10.4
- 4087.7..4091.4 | 10.8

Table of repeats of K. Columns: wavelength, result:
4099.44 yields 10.18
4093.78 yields 10.4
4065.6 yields 11.47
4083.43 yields 10.15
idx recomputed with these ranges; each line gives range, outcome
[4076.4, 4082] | 10.4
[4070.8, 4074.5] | 10.67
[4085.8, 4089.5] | 10.88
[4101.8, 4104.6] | 9.633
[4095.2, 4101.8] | 10.65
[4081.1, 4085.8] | 10.23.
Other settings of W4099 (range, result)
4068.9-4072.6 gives 10.43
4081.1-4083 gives 10.23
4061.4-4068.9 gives 10.4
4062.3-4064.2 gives 10.74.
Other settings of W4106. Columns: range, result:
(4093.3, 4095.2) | 10.4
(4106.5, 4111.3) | 9.99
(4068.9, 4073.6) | 10.6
